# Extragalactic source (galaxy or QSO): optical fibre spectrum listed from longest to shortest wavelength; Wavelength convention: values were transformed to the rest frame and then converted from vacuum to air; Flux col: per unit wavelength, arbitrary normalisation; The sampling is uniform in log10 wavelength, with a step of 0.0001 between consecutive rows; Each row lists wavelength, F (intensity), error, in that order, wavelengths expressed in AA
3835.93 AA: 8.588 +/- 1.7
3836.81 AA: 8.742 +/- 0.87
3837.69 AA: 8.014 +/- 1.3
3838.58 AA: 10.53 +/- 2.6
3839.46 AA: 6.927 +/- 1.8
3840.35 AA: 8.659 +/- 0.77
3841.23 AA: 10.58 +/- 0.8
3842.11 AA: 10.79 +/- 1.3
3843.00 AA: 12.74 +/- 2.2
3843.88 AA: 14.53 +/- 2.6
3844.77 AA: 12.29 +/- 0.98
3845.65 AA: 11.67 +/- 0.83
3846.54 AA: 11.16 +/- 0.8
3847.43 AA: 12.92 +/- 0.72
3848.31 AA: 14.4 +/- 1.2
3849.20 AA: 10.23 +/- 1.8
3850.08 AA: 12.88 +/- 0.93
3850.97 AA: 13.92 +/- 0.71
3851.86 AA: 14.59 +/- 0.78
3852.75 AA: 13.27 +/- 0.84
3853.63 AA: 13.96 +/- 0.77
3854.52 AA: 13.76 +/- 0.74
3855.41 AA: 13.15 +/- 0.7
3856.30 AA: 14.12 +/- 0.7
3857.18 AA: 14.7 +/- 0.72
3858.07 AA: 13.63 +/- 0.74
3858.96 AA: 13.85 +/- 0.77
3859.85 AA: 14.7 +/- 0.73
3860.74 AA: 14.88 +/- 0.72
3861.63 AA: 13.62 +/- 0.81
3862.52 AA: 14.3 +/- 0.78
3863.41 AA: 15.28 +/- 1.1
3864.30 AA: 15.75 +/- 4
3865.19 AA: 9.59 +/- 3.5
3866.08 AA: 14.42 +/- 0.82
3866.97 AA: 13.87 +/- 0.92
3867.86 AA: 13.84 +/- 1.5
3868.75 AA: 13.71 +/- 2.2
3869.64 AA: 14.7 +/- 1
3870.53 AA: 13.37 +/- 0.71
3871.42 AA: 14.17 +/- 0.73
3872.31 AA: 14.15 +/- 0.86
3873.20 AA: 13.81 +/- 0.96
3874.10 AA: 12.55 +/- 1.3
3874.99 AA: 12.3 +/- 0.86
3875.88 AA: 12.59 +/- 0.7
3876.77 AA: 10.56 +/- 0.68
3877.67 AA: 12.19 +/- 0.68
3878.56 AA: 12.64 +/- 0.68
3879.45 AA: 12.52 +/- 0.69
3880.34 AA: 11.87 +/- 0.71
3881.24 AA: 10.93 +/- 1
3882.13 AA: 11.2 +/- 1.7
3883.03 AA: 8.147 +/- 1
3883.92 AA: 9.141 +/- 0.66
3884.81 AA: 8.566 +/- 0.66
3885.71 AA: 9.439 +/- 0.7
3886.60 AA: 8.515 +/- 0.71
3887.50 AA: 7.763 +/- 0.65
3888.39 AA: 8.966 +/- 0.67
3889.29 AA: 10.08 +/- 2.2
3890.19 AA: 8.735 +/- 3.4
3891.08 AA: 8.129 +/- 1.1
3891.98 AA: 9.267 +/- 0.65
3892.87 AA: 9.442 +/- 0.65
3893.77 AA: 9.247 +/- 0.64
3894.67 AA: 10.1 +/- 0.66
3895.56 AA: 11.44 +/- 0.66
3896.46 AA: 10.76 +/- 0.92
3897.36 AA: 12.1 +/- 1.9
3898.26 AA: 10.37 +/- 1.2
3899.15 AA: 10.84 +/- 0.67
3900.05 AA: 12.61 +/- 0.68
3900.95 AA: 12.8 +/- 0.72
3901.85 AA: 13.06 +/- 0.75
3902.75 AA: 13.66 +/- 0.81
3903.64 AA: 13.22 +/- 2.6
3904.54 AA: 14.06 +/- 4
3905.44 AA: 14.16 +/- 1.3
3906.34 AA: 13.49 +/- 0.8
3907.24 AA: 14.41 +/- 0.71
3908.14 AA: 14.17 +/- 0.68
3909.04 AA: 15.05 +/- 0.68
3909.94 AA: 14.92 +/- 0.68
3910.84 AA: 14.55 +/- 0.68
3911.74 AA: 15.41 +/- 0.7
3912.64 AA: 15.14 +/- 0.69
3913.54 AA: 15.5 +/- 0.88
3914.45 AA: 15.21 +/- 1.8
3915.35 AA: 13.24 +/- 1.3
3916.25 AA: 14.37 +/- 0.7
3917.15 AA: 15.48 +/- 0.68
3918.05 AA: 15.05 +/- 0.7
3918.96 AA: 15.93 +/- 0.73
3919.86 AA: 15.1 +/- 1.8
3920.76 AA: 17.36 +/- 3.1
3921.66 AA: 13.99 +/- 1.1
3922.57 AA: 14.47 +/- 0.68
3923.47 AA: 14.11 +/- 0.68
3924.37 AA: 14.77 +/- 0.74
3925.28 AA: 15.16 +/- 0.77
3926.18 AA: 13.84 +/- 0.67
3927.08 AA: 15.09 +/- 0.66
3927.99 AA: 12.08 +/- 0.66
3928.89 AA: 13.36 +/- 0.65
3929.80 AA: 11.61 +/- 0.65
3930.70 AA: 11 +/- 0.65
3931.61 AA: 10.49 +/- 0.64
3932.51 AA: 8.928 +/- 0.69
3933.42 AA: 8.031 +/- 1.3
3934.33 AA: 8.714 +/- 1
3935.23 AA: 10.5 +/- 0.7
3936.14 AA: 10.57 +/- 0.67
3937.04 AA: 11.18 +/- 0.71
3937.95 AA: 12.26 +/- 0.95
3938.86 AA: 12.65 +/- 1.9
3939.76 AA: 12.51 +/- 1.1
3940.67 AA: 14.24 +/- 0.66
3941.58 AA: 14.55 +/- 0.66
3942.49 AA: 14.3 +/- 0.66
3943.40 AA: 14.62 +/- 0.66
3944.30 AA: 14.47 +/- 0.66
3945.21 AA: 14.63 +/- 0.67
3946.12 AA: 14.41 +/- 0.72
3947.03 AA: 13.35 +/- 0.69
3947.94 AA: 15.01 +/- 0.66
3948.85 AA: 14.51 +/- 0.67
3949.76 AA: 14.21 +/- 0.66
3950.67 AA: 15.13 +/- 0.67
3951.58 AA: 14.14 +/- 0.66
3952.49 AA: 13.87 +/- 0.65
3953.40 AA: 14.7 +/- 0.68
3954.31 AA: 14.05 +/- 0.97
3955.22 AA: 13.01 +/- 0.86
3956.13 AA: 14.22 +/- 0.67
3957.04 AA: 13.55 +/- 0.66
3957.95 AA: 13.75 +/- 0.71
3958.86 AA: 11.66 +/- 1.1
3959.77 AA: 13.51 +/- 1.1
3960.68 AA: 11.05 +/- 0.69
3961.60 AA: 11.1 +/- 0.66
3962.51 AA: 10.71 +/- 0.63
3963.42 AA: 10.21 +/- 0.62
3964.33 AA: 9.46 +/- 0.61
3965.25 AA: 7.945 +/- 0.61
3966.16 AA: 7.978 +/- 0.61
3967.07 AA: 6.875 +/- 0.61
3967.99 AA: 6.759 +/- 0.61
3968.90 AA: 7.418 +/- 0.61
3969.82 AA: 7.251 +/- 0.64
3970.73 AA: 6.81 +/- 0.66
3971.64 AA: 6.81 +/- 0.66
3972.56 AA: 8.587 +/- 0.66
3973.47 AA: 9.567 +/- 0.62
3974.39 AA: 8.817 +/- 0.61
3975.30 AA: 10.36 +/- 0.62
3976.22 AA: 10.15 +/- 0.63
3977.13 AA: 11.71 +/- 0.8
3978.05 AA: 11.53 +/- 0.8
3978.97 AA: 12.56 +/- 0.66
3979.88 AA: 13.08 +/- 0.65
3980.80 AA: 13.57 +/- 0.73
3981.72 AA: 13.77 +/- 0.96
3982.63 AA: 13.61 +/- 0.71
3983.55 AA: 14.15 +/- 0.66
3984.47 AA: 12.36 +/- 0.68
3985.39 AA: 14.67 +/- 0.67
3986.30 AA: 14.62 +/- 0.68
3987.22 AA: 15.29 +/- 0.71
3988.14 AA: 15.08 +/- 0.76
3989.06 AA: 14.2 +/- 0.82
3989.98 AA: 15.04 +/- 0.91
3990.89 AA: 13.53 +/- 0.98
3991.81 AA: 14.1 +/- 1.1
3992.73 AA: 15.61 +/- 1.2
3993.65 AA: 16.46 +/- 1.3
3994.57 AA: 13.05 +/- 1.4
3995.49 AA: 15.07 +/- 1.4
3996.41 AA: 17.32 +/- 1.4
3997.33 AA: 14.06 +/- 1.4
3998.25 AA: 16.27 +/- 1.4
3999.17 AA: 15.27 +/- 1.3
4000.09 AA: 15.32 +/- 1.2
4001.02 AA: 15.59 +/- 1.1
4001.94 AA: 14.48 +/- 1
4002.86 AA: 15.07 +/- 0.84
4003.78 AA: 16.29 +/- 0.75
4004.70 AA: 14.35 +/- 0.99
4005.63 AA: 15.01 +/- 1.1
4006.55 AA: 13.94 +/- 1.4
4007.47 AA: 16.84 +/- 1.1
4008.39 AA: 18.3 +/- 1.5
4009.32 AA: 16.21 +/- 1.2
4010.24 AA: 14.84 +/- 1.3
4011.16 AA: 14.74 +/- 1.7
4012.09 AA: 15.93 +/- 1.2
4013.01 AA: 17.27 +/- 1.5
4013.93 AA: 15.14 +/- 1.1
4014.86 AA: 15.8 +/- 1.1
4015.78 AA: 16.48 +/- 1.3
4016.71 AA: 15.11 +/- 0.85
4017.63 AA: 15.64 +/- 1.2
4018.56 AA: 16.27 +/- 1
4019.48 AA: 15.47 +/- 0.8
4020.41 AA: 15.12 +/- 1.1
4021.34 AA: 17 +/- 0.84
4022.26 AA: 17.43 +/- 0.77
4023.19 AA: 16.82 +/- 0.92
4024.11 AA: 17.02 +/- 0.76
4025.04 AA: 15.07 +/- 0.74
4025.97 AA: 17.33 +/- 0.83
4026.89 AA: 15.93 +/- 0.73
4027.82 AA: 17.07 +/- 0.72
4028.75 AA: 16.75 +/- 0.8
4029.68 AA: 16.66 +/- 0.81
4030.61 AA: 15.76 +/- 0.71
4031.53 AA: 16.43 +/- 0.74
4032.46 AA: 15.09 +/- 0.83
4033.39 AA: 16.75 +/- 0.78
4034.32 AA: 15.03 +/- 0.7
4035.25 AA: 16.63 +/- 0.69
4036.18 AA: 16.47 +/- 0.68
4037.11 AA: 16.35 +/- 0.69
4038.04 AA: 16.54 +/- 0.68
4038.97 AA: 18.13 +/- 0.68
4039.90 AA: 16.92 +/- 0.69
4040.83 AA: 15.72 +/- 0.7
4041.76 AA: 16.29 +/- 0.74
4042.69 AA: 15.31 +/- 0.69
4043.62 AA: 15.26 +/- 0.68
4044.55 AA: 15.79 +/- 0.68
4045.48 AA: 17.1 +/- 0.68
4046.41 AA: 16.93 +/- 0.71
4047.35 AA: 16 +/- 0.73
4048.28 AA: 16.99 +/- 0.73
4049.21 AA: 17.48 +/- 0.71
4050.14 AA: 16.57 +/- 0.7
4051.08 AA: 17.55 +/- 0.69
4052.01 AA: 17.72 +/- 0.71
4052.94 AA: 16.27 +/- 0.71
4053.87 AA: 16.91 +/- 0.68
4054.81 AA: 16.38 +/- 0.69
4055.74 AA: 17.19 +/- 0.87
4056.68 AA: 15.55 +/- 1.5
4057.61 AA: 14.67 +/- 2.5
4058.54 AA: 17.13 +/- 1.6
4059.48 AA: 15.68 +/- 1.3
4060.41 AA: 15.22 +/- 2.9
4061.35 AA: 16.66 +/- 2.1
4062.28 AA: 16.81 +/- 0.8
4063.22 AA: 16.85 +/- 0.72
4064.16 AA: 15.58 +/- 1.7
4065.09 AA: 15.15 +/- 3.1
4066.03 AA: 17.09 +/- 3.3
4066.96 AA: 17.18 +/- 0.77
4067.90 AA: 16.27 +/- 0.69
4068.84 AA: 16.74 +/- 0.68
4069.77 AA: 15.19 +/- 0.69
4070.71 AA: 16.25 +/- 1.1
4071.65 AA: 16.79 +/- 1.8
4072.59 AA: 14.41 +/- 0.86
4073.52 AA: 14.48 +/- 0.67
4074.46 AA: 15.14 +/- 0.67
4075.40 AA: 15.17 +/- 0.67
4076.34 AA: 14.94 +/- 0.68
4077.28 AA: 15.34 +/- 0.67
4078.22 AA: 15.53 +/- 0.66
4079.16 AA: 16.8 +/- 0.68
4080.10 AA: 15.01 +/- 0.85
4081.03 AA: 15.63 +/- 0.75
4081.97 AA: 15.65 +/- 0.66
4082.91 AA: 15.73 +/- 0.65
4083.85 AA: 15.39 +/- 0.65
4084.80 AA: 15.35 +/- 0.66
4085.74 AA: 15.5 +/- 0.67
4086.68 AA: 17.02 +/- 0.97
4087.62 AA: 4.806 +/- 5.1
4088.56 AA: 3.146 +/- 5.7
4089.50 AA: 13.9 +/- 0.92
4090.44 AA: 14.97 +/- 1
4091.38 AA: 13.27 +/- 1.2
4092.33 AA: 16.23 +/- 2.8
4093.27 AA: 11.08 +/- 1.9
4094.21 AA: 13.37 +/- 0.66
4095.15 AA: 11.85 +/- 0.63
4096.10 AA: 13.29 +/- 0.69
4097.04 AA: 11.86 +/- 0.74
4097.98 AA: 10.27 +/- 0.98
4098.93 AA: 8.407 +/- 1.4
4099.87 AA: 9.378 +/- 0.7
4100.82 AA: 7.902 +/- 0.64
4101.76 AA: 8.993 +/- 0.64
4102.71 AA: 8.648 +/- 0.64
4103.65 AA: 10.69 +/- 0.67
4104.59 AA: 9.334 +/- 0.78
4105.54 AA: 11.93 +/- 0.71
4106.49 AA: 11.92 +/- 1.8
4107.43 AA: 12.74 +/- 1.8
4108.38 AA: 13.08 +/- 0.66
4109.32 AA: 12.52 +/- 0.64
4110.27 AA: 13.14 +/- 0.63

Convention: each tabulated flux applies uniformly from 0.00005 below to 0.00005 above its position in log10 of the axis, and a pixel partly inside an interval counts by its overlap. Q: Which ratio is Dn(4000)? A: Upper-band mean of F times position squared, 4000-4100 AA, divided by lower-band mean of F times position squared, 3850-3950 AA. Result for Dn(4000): 1.3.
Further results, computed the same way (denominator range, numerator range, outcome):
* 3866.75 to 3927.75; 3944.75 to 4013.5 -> 1.08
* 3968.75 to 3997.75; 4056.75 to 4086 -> 1.31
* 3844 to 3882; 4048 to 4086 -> 1.34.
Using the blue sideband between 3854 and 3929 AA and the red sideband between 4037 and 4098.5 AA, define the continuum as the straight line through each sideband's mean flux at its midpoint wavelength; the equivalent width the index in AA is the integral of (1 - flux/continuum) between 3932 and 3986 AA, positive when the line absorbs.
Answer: 7.9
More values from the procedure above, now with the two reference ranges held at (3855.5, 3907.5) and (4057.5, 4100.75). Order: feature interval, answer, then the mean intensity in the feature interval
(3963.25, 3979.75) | 5.2 AA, 9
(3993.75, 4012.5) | -2.7 AA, 15.4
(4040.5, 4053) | -2.3 AA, 16.5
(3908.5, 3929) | -3.7 AA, 14.8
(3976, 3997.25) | -1.1 AA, 14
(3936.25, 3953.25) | -1.4 AA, 13.8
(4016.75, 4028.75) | -2.3 AA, 16.3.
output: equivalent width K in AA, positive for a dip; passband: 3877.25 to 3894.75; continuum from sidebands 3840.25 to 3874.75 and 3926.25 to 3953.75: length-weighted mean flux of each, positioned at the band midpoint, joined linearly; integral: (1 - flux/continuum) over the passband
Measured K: 4.4 AA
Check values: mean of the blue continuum 13.3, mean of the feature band 9.84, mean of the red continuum 12.8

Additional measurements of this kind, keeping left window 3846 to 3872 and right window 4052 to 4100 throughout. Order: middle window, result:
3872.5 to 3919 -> 5.90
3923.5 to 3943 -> 2.48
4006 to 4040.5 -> -4.30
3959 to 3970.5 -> 4.02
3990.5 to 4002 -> -0.66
